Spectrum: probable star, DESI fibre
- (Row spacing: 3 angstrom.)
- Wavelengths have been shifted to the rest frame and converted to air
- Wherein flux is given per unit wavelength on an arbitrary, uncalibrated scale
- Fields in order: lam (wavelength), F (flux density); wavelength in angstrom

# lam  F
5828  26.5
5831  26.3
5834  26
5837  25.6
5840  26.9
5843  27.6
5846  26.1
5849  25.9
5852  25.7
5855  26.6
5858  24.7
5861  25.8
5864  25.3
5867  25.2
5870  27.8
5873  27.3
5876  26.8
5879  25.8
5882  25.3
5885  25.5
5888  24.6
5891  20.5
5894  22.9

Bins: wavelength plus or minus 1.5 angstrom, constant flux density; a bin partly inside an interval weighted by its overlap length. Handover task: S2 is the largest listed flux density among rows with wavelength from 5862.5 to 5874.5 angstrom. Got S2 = 27.8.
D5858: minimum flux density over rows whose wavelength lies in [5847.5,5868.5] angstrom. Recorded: 24.7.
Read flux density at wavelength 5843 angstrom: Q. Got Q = 27.6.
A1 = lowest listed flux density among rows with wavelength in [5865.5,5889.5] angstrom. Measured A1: 24.6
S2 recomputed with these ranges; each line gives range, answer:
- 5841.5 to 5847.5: 27.6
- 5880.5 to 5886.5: 25.5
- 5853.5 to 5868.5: 26.6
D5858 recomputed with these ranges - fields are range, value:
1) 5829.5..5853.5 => 25.6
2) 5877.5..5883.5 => 25.3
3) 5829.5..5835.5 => 26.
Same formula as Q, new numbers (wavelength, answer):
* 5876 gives 26.8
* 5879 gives 25.8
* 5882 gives 25.3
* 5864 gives 25.3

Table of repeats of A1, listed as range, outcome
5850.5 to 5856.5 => 25.7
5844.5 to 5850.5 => 25.9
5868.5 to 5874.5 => 27.3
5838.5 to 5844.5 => 26.9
